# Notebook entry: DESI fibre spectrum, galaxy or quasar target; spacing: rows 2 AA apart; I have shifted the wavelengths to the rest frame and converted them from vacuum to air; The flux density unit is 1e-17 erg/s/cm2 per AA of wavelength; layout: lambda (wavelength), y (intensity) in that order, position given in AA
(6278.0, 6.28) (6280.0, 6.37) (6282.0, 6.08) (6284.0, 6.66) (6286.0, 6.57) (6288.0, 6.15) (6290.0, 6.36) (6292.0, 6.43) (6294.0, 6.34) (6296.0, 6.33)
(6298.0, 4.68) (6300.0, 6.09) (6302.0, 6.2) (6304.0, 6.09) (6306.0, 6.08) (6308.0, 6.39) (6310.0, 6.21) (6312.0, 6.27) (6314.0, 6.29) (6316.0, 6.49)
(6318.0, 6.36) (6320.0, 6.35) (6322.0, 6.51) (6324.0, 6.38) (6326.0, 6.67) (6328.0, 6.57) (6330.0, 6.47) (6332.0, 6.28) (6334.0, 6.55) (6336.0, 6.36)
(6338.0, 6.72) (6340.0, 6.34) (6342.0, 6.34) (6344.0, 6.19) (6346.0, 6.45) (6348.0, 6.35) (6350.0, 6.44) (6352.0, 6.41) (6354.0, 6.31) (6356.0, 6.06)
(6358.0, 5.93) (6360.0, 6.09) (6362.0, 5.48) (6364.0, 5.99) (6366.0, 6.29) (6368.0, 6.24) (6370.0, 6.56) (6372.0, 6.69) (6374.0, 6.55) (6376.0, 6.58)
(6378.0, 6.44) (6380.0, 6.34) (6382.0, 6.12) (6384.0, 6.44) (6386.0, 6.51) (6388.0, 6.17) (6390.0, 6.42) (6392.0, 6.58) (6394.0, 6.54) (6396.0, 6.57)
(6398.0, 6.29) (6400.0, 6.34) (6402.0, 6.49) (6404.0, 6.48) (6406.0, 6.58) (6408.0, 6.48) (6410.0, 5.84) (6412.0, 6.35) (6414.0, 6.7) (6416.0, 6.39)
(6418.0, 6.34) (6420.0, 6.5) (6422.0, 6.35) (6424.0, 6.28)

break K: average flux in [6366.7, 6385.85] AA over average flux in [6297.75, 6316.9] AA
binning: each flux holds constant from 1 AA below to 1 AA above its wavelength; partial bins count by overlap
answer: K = 1.05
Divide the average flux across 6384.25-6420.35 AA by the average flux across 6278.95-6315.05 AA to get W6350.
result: 1.0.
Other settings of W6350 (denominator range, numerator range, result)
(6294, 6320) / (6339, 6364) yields 1.01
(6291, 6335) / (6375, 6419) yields 1.02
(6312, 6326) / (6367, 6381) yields 1.01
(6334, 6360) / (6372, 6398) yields 1.02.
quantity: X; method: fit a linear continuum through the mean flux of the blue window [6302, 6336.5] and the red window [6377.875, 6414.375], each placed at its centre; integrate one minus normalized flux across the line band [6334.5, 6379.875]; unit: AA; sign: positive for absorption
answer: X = 0.5 AA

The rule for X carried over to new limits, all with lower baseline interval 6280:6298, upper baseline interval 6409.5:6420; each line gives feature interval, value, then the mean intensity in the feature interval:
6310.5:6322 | -0.12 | 6.36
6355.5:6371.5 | 0.57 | 6.1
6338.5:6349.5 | -0.08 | 6.36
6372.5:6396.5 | -0.38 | 6.44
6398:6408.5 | -0.17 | 6.46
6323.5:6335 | -0.35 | 6.49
